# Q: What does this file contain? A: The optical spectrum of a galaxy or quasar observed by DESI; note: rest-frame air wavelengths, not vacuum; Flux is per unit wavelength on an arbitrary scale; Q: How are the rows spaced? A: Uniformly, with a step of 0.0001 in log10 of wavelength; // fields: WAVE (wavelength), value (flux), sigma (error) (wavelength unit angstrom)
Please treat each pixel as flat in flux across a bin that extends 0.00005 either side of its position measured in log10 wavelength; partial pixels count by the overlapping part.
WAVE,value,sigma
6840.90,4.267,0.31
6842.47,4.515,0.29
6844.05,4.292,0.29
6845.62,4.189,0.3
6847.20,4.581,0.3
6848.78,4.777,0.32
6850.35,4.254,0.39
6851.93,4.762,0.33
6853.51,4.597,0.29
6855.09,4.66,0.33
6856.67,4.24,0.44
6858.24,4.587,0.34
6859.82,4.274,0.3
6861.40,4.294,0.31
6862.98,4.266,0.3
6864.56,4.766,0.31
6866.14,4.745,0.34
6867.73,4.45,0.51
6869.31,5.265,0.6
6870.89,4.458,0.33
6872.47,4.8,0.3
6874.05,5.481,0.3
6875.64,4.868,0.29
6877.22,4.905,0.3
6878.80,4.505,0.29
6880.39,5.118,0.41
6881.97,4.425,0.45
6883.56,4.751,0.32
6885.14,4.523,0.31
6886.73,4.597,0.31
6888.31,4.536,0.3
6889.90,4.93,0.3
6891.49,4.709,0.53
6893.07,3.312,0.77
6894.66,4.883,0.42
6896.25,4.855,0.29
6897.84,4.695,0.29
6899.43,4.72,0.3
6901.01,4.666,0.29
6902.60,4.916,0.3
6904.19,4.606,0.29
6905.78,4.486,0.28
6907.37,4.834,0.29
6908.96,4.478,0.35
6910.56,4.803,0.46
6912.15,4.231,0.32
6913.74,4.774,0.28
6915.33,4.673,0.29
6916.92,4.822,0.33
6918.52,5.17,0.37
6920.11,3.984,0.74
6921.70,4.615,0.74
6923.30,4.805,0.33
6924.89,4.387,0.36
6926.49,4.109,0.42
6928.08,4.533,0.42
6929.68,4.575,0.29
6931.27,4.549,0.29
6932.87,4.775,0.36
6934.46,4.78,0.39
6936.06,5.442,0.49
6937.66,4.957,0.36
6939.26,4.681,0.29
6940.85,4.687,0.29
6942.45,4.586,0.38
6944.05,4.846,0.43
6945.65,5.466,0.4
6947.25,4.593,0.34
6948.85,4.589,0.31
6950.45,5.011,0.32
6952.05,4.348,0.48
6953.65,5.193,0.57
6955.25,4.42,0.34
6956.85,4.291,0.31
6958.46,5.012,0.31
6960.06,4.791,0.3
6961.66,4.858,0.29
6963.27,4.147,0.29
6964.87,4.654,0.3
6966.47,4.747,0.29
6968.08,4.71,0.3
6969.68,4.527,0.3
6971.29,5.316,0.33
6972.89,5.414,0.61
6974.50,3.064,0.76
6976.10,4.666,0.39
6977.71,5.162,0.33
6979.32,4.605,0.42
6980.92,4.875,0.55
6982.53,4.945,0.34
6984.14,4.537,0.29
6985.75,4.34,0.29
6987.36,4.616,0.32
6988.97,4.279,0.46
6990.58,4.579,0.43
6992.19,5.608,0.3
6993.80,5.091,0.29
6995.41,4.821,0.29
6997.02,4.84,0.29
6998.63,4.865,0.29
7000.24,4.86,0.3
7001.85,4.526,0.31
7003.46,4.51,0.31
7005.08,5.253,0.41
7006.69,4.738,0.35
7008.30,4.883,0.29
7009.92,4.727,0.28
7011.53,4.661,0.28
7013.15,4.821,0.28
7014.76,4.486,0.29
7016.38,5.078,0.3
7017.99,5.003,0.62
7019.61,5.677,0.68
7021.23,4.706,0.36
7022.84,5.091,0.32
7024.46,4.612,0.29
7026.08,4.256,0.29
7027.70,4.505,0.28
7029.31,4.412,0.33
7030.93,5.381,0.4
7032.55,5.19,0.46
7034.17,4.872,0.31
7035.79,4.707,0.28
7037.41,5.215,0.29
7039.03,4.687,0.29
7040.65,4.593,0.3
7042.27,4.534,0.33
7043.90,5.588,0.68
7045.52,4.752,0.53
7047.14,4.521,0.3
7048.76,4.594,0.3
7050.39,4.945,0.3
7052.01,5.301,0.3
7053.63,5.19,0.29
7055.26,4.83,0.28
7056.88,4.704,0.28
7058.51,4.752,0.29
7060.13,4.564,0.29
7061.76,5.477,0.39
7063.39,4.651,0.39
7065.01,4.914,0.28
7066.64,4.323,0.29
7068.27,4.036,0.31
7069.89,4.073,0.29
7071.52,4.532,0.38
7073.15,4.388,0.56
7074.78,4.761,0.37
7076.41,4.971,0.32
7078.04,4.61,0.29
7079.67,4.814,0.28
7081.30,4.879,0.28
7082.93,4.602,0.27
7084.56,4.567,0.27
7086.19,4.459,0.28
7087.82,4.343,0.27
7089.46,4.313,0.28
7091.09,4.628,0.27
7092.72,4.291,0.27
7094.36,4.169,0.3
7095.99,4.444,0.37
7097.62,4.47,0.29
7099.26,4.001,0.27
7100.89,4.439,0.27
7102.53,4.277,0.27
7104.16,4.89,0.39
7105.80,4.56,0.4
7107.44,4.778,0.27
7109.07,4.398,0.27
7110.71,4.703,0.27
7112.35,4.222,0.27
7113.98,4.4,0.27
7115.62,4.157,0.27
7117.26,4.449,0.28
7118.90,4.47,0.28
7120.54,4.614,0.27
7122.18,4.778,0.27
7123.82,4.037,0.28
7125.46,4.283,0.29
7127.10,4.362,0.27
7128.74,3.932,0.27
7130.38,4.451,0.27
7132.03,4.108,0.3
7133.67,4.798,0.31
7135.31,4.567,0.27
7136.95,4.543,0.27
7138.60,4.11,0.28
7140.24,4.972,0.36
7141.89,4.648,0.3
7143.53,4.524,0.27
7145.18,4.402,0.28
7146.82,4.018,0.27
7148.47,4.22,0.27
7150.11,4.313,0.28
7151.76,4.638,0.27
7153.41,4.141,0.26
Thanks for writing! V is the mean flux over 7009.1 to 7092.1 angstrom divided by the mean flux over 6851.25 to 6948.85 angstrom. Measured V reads 1.02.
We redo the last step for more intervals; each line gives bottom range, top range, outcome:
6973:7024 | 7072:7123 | 0.94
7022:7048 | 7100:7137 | 0.92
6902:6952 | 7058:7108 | 0.97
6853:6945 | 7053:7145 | 0.97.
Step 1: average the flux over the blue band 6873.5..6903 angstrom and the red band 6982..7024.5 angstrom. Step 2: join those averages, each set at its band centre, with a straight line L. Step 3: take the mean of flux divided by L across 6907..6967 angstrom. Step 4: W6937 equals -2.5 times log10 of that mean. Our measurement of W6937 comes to 0.014 mag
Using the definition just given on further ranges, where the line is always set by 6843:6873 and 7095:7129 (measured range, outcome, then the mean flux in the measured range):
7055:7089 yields -0.04 mag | 4.62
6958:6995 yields -0.06 mag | 4.72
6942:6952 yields -0.08 mag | 4.82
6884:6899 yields -0.01 mag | 4.57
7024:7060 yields -0.09 mag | 4.82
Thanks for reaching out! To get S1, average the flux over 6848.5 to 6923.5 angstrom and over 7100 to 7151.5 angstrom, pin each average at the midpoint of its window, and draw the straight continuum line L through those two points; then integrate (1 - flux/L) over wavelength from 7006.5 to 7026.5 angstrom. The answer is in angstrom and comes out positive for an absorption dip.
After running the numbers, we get -1.4 angstrom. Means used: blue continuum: 4.64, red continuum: 4.43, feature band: 4.84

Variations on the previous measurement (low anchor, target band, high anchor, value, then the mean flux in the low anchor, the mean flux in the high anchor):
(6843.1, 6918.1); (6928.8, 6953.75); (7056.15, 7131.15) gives -1.2 angstrom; 4.63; 4.5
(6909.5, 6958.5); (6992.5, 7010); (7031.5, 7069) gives -0.3 angstrom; 4.69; 4.83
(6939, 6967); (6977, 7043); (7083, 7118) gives -2.9 angstrom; 4.72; 4.43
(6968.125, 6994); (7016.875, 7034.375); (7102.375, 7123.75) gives -0.9 angstrom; 4.72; 4.51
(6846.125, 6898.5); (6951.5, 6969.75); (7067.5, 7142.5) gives -0.3 angstrom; 4.63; 4.46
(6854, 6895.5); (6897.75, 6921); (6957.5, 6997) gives 0.0 angstrom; 4.63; 4.72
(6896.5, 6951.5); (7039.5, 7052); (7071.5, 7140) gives -0.8 angstrom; 4.7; 4.47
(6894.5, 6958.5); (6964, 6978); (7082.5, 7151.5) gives -0.1 angstrom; 4.7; 4.42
